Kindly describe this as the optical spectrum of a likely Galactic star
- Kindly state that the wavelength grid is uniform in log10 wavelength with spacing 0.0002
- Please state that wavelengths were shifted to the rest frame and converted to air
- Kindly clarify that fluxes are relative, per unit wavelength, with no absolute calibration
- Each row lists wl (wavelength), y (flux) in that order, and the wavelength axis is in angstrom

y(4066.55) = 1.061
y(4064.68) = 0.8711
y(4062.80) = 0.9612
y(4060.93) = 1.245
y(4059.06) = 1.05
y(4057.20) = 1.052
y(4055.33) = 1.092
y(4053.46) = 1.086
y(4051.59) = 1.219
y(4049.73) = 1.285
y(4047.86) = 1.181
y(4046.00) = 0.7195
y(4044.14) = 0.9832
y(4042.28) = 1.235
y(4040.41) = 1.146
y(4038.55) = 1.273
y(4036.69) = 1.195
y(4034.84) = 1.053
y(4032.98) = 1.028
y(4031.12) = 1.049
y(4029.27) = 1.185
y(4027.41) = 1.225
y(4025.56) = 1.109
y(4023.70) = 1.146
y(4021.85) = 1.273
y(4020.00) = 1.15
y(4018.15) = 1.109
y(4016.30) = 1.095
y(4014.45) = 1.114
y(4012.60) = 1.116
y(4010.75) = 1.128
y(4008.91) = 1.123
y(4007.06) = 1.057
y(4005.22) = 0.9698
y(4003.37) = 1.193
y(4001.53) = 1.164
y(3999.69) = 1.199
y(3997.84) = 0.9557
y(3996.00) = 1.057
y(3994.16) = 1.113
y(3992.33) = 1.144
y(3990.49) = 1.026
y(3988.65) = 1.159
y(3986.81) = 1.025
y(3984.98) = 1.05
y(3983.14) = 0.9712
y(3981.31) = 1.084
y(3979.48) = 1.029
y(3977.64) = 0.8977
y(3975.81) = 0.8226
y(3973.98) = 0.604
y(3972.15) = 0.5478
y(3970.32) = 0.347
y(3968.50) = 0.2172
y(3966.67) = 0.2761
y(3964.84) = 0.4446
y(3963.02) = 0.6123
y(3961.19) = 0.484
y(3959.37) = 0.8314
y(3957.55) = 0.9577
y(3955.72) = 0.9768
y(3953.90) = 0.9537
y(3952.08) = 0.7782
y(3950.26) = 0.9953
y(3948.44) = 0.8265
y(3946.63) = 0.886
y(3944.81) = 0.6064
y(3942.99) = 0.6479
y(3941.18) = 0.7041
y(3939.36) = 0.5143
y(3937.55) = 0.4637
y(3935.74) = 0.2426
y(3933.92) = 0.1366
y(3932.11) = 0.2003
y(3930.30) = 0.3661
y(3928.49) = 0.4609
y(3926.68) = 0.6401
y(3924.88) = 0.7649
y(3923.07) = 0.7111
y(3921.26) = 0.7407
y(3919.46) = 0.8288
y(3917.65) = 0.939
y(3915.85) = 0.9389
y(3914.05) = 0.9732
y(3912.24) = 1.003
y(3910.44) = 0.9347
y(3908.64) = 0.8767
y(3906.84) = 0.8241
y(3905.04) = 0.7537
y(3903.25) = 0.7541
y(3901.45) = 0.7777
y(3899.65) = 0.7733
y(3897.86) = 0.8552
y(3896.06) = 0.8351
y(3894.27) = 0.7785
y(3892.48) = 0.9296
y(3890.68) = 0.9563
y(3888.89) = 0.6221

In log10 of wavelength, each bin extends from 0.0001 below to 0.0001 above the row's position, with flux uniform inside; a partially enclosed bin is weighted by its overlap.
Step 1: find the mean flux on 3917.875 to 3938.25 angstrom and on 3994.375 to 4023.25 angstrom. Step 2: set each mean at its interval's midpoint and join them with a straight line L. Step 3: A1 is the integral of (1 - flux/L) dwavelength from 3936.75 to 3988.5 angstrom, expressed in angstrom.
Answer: 1.80 angstrom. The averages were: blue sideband 0.52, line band 0.741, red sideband 1.11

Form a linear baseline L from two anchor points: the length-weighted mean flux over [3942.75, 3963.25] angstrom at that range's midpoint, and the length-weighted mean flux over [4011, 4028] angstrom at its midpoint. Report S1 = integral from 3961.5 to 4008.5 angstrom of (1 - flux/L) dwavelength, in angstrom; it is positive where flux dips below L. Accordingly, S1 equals 5.2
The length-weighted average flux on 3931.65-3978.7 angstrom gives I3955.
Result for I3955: 0.62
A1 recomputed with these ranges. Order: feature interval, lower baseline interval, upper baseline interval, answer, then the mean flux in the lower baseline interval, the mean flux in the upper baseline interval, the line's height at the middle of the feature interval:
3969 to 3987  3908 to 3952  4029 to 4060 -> 1.0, 0.684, 1.11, 0.861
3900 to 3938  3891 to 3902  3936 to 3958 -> 5.6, 0.833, 0.757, 0.799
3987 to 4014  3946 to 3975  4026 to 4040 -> -4.9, 0.669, 1.14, 0.931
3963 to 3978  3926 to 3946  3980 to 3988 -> 6.3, 0.457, 1.04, 0.874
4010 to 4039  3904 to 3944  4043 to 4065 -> -4.8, 0.666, 1.07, 0.978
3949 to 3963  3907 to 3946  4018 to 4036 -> -0.8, 0.656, 1.13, 0.797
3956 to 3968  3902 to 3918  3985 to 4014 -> 4.7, 0.885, 1.09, 1.01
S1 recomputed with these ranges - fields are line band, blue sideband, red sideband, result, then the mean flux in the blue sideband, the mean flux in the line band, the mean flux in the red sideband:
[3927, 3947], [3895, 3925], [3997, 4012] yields 9.8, 0.842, 0.469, 1.1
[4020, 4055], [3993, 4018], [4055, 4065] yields -2.0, 1.1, 1.13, 1.05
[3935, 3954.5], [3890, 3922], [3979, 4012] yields 5.4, 0.86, 0.693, 1.08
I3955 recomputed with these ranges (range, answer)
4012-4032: 1.14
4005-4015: 1.09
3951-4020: 0.913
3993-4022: 1.11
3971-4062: 1.07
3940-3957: 0.817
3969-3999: 0.92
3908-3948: 0.663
